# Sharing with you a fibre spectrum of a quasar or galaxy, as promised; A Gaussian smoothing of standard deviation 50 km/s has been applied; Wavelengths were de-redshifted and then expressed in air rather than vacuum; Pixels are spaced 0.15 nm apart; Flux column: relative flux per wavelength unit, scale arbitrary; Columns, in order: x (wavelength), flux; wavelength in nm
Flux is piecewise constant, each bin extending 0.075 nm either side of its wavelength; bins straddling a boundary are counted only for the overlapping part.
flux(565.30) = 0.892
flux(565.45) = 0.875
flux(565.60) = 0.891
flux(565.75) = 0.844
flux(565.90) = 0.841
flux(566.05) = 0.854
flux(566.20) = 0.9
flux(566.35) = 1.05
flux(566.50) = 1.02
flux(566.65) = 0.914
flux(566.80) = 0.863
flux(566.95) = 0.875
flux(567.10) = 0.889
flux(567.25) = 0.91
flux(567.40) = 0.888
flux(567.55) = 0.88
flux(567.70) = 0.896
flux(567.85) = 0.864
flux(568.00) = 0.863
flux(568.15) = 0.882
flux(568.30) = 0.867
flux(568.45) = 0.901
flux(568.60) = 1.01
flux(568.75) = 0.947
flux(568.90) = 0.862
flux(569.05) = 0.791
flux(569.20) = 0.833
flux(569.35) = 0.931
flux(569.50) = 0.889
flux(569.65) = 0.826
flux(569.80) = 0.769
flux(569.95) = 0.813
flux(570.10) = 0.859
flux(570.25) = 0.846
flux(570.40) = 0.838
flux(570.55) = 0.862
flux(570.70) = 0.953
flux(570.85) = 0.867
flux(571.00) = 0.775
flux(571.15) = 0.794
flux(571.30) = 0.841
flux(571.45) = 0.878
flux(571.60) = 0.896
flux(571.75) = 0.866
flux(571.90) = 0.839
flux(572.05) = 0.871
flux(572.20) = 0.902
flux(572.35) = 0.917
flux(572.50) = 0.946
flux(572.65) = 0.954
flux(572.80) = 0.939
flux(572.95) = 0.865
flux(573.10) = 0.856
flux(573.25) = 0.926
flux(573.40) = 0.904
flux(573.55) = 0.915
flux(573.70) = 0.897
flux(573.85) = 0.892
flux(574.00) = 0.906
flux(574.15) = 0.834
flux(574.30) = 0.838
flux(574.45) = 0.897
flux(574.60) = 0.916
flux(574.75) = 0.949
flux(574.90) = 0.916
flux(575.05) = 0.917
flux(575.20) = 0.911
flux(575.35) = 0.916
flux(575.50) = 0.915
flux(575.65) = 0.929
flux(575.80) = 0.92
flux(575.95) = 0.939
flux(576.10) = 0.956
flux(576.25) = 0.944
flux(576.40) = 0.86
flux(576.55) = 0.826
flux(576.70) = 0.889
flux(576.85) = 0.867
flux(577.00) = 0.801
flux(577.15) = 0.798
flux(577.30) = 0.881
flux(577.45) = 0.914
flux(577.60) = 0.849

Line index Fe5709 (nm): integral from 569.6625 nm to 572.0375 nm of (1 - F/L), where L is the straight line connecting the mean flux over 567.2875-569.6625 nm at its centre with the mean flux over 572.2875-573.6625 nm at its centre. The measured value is 0.141 nm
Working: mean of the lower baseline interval 0.885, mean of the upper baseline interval 0.913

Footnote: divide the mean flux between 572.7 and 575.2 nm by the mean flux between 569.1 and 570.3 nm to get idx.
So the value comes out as 1.06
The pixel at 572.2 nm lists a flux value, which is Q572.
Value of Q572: 0.902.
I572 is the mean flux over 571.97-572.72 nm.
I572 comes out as 0.917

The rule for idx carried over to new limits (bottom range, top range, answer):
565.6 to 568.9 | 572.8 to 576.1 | 1.00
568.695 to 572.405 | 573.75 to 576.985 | 1.05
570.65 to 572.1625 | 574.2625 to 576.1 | 1.07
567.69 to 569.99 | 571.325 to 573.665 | 1.03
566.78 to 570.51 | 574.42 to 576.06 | 1.06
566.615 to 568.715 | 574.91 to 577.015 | 1.01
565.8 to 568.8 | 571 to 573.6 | 0.98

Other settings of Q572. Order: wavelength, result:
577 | 0.801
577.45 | 0.914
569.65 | 0.826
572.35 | 0.917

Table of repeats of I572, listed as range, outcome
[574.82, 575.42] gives 0.915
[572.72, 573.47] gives 0.898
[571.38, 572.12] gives 0.87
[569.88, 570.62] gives 0.844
